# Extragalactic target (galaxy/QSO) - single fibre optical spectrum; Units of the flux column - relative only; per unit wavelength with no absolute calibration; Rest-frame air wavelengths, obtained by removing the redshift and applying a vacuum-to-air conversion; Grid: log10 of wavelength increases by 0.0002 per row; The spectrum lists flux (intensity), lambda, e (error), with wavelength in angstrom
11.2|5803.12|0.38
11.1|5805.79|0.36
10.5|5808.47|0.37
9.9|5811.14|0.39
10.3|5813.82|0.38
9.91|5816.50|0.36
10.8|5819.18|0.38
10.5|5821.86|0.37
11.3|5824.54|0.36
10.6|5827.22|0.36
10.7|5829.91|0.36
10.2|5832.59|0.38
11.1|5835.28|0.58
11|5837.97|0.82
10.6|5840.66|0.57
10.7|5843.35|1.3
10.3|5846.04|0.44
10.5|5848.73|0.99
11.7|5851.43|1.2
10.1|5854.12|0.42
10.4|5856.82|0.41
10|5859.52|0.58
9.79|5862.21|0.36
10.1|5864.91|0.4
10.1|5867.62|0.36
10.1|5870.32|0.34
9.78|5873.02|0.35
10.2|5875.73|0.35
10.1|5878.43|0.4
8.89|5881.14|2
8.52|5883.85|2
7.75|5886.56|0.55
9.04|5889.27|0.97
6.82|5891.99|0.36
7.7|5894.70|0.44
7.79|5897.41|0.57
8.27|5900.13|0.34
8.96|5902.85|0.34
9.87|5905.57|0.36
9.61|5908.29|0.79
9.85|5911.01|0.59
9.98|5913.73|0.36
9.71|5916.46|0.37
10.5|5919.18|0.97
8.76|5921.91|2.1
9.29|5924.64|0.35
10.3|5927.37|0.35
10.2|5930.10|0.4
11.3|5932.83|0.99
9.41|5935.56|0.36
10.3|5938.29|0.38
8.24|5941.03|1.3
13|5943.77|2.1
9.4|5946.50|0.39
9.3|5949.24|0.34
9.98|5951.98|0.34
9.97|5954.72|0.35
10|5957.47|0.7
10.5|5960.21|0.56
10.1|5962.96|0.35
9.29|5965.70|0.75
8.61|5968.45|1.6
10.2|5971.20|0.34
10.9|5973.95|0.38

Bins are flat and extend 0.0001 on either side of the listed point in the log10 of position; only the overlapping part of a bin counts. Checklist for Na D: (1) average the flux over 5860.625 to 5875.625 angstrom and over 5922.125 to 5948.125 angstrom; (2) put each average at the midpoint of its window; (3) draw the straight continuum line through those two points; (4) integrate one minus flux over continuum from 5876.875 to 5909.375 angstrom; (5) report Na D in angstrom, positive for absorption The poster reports 4.6 angstrom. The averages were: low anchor 10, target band 8.61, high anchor 10.1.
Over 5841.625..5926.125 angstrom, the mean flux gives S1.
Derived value 9.53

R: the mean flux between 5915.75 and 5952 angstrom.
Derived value 9.98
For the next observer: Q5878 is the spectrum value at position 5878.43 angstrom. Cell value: 10.1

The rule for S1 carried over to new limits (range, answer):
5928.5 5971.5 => 9.98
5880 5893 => 8.23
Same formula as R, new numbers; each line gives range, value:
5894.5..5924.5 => 9.24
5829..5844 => 10.7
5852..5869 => 10.2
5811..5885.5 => 10.3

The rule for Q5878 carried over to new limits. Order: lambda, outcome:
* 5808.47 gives 10.5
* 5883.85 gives 8.52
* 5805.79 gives 11.1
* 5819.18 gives 10.8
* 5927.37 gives 10.3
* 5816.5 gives 9.91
